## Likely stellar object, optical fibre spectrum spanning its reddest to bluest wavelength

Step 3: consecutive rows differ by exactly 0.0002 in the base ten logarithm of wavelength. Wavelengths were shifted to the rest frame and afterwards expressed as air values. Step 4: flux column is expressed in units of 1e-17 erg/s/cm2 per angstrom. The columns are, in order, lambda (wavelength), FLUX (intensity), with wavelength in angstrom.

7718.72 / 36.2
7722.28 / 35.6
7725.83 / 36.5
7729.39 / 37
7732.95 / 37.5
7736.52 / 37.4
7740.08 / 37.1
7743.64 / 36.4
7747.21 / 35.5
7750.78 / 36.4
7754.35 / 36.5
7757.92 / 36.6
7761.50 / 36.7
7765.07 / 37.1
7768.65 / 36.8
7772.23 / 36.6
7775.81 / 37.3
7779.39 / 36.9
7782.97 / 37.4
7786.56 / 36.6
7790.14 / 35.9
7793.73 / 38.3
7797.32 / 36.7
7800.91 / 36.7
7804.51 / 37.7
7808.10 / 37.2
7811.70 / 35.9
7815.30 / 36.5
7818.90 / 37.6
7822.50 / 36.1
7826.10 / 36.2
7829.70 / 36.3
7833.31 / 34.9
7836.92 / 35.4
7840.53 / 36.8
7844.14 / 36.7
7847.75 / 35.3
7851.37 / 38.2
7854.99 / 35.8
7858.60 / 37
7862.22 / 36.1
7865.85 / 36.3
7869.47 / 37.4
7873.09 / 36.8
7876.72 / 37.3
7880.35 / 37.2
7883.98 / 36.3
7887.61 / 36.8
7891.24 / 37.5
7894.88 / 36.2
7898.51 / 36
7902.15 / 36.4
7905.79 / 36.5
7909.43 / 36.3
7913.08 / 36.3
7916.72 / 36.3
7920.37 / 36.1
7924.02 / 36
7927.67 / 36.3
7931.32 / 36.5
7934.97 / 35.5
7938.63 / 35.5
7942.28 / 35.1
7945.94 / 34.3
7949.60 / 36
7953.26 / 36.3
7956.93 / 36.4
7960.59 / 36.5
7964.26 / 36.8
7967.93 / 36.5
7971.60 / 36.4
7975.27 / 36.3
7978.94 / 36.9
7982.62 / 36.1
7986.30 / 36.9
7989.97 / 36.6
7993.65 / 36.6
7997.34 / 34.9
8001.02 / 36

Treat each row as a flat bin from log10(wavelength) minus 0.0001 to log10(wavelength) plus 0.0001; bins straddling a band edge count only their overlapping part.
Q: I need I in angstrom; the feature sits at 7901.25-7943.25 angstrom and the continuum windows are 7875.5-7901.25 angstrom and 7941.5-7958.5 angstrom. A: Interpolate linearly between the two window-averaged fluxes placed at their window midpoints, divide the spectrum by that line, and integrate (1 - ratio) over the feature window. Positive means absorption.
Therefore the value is 0.1 angstrom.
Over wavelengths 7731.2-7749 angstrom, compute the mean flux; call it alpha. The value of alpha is 36.8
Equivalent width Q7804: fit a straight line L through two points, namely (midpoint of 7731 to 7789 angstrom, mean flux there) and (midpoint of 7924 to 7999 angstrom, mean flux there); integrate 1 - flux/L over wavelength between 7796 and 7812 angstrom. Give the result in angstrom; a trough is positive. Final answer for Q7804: -0.1 angstrom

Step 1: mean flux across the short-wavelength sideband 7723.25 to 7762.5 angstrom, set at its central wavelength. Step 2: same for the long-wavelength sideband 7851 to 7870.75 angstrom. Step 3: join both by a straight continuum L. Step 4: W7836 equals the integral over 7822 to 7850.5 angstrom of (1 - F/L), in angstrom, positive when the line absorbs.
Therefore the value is 0.5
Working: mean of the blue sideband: 36.7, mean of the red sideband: 36.7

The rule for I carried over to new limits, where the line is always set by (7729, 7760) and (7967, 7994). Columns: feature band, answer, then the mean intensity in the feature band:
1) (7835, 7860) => 0.13 angstrom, 36.4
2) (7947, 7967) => 0.13 angstrom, 36.3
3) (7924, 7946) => 0.54 angstrom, 35.7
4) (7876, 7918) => 0.02 angstrom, 36.6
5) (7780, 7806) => -0.26 angstrom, 37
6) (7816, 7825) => -0.03 angstrom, 36.8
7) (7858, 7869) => 0.03 angstrom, 36.5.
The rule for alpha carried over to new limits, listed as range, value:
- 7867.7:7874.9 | 37.1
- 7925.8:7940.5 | 36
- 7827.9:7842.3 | 35.8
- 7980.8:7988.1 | 36.5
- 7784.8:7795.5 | 36.9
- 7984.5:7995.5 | 36.7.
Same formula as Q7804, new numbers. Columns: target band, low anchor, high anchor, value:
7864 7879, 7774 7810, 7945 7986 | -0.1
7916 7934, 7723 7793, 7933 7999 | 0.0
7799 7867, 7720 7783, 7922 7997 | 0.1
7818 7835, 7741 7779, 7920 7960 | 0.1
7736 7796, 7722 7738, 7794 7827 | 0.1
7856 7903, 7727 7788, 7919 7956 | -0.8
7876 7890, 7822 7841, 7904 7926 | -0.3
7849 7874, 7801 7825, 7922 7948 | -0.3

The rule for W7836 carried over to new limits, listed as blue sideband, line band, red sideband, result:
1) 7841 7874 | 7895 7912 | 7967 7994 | 0.14 angstrom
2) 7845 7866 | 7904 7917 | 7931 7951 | -0.21 angstrom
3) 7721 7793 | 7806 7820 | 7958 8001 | -0.05 angstrom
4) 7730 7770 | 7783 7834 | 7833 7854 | -0.32 angstrom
